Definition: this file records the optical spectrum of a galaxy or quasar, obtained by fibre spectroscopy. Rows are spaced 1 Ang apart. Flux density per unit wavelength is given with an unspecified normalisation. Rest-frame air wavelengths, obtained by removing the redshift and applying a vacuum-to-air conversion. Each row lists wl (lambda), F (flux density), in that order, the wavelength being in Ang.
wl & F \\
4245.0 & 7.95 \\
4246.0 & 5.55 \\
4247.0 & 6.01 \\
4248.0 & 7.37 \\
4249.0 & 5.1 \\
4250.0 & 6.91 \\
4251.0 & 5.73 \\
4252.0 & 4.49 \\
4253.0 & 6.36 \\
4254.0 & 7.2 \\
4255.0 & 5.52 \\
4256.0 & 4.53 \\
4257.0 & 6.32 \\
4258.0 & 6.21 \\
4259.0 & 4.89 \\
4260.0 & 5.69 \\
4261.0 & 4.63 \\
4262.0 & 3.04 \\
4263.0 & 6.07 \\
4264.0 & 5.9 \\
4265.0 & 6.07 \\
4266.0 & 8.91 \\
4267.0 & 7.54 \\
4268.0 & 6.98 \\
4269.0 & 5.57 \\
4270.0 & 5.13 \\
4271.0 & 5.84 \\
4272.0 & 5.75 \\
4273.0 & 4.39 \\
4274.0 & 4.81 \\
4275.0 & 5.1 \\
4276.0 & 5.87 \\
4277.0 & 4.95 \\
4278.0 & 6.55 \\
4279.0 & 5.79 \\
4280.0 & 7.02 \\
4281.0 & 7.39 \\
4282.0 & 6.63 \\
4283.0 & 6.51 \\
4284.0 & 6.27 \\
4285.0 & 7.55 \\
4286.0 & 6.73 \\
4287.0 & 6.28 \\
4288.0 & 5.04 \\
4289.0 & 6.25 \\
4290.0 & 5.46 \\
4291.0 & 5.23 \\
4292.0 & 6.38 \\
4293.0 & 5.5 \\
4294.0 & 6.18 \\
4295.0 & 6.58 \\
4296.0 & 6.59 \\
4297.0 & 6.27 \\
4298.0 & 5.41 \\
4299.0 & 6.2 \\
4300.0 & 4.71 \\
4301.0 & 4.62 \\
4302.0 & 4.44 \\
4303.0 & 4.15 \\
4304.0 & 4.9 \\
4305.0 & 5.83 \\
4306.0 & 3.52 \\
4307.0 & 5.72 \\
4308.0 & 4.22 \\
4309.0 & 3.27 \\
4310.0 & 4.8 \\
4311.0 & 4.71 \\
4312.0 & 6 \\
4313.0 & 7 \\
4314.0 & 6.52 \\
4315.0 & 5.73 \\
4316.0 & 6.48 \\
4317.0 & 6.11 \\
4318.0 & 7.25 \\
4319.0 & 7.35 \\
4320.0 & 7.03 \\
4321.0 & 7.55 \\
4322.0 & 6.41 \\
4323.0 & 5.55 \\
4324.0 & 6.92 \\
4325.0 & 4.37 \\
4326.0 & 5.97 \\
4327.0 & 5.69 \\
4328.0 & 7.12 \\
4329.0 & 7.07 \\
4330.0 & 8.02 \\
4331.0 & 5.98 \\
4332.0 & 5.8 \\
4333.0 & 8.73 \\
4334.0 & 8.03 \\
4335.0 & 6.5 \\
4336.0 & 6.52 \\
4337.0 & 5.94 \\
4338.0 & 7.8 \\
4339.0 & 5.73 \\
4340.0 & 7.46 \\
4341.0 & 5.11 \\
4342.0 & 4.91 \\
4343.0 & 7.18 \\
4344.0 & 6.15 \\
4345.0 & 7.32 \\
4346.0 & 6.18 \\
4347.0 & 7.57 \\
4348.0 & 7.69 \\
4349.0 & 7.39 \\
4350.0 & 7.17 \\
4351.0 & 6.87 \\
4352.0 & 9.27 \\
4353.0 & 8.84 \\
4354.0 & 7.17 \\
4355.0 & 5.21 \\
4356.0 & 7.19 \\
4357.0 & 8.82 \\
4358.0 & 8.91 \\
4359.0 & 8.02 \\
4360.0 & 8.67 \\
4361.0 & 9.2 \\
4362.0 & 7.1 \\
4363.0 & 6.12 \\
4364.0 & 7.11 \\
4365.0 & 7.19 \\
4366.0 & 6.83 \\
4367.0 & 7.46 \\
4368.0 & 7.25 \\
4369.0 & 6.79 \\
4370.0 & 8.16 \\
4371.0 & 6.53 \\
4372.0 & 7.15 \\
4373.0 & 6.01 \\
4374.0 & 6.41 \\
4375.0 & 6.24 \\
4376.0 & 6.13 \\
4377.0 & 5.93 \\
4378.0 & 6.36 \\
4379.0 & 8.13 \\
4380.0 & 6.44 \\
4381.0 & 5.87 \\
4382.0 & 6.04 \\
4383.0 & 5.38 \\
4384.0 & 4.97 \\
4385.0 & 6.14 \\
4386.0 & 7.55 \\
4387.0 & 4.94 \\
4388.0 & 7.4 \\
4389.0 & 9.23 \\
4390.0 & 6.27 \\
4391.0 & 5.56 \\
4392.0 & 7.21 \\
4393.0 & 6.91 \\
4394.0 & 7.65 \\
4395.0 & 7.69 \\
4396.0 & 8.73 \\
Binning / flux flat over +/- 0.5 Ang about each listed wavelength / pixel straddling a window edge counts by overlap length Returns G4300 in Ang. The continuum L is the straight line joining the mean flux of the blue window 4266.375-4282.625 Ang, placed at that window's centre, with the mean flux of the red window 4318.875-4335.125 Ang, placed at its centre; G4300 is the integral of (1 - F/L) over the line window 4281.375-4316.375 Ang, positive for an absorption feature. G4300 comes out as 3.6 Ang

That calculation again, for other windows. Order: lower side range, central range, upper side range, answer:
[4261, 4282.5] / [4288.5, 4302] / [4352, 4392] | 0.94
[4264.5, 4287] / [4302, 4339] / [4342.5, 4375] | 4.02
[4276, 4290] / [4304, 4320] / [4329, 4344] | 2.14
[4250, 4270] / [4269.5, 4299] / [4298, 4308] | -3.75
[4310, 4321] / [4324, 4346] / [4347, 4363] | 1.64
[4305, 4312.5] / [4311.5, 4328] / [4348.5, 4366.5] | -3.31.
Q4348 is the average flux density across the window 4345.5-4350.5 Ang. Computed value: 7.2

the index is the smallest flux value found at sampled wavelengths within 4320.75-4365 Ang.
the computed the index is 4.37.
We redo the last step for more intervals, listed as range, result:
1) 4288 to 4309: 3.27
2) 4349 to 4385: 4.97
